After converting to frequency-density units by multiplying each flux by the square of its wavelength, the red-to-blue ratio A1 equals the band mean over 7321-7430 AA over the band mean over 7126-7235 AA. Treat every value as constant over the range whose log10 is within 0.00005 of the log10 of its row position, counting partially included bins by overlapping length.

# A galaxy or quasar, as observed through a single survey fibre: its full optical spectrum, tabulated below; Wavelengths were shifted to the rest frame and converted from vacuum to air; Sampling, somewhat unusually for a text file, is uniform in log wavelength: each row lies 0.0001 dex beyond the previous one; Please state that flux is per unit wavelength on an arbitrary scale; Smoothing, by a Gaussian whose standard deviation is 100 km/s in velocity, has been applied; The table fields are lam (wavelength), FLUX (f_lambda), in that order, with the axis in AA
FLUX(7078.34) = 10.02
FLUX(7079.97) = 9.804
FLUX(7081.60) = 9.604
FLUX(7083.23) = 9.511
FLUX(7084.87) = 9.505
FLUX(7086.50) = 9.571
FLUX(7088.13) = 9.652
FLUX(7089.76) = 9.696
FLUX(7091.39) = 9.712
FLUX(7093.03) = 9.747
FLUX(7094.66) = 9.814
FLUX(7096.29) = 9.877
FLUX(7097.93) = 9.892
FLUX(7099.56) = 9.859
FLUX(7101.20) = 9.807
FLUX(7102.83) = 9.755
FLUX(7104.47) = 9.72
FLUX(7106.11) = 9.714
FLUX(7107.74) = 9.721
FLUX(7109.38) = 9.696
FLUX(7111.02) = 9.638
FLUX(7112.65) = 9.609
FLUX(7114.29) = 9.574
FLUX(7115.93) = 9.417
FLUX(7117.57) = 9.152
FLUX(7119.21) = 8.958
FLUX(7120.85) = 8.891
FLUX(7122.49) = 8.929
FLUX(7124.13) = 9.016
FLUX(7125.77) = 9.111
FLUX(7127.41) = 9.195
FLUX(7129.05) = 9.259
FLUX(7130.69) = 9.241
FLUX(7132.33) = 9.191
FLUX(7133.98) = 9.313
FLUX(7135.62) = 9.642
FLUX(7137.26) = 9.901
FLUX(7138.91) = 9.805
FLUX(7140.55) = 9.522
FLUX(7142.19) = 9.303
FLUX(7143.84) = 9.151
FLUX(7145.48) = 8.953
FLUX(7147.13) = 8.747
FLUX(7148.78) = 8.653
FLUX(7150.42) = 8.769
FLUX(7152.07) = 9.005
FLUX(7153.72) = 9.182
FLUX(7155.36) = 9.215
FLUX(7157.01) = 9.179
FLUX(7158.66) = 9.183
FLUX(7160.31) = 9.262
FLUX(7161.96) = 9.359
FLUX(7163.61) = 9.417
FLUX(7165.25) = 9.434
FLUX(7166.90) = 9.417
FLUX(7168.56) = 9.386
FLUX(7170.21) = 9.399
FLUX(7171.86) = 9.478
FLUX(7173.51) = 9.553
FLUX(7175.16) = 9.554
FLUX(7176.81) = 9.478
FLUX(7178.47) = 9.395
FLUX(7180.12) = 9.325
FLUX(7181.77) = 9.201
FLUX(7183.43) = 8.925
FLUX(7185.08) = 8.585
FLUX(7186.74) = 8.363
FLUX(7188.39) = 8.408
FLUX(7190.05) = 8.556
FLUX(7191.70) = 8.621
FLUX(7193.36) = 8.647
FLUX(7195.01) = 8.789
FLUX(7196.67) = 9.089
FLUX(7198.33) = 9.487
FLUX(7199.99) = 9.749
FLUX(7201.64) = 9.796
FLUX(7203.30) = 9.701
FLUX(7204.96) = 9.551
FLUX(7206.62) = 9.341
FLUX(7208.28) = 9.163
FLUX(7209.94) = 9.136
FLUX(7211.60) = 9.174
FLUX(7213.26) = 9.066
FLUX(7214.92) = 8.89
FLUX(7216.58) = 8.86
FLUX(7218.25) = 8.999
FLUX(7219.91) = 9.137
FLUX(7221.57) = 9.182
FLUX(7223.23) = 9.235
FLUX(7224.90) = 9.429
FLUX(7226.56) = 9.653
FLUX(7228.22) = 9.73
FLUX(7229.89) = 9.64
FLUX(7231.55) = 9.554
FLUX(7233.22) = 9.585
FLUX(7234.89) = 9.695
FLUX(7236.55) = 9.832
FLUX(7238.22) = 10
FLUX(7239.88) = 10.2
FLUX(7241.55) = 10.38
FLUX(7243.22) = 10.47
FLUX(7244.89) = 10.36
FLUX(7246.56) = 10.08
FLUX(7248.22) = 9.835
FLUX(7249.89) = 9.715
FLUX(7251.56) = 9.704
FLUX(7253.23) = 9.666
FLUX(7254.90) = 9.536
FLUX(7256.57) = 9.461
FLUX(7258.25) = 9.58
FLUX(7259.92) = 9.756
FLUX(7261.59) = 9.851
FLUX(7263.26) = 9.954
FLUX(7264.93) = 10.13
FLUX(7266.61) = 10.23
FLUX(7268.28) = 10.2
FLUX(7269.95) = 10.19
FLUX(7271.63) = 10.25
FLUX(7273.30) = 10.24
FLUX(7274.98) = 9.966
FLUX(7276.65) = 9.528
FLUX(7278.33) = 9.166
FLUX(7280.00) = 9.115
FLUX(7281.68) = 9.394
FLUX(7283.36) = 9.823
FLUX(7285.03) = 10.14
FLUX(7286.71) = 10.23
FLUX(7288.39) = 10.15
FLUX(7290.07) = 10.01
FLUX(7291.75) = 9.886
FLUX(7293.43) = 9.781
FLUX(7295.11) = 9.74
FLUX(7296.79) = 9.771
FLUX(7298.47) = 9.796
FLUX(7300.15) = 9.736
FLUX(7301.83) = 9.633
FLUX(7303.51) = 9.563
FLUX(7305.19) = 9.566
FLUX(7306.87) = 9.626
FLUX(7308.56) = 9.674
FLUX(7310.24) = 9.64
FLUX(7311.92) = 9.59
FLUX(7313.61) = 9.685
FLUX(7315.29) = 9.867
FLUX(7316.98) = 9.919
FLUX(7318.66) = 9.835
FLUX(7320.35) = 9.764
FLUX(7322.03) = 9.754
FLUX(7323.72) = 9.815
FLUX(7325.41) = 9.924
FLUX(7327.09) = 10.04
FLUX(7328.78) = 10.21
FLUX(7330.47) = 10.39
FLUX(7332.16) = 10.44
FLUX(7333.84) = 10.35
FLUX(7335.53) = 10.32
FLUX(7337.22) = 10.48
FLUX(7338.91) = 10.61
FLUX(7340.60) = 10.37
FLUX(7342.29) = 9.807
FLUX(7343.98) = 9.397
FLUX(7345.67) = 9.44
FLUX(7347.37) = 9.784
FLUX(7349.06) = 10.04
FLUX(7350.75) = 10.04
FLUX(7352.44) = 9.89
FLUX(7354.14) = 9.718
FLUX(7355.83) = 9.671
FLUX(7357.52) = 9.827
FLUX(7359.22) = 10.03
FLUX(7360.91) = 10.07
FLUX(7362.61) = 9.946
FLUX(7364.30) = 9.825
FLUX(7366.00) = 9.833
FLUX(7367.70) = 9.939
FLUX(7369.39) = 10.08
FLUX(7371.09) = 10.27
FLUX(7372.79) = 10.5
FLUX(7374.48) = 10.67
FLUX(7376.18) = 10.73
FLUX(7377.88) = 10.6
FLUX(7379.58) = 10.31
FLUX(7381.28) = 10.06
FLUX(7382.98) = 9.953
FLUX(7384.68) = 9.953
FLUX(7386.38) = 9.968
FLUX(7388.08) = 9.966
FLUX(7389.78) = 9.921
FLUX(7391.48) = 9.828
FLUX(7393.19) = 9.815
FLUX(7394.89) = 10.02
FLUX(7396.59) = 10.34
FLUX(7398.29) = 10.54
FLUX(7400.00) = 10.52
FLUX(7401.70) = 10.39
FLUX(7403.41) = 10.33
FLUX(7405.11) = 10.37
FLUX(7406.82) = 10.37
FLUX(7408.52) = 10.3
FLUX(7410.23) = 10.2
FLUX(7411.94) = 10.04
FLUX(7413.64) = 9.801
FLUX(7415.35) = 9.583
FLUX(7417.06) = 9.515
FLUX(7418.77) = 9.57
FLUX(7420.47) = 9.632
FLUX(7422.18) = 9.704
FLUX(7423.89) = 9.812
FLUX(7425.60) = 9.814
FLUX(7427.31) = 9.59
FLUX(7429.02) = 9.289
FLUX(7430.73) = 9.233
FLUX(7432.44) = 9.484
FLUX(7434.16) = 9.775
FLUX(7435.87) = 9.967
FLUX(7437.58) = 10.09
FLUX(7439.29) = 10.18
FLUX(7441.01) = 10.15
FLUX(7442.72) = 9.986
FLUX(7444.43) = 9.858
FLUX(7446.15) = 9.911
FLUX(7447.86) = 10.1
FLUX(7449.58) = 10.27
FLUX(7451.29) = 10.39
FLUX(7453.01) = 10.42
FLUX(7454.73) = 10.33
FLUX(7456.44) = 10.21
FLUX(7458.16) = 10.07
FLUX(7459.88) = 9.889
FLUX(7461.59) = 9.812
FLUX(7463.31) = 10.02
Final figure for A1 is 1.15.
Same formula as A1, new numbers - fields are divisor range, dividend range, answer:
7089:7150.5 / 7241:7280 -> 1.09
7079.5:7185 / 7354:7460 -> 1.15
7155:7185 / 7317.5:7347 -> 1.13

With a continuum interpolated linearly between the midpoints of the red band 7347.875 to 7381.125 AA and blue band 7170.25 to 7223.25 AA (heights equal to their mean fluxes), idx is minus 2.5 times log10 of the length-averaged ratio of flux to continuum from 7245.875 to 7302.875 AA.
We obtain -0.03 mag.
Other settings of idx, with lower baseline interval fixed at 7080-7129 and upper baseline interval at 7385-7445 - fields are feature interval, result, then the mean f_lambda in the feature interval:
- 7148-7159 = 0.066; 9.02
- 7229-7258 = -0.016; 9.86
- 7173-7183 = 0.027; 9.39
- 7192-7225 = 0.053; 9.21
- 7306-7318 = 0.010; 9.72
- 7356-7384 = -0.029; 10.2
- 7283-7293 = -0.029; 10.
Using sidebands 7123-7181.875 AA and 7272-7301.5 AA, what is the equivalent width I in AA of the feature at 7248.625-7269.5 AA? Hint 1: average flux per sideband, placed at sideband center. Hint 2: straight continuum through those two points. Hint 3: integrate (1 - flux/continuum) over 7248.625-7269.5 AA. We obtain -0.3 AA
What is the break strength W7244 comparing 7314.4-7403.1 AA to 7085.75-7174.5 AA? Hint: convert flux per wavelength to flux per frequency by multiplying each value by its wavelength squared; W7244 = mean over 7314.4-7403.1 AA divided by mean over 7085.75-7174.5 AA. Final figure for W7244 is 1.1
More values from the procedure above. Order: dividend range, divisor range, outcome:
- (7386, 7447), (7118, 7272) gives 1.12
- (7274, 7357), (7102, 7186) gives 1.11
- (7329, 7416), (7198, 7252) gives 1.10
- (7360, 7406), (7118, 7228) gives 1.17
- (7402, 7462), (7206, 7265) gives 1.09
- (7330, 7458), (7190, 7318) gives 1.08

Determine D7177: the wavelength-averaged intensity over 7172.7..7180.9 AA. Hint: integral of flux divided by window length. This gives 9.46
